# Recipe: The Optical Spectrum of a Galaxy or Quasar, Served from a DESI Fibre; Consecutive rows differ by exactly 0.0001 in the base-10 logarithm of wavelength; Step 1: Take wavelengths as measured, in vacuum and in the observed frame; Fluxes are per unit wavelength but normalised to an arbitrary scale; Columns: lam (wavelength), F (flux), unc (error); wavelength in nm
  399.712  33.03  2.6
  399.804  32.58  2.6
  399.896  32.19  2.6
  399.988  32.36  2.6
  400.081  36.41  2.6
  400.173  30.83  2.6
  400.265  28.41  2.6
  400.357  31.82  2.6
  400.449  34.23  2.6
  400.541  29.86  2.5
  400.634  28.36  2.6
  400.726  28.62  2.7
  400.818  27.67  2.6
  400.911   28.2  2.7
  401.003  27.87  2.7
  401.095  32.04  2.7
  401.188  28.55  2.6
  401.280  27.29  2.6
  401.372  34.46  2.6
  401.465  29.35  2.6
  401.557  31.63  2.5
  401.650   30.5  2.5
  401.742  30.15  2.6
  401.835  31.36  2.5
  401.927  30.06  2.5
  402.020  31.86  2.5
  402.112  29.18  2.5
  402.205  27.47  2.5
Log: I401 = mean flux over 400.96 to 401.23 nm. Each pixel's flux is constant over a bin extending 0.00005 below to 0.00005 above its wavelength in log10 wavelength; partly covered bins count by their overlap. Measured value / 29.5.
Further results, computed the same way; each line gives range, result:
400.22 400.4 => 30.1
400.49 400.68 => 29.2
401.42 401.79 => 30.4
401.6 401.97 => 30.5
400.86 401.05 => 28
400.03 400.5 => 32.3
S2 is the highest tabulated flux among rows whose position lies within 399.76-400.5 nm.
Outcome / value 36.41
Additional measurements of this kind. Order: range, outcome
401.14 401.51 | 34.46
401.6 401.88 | 31.36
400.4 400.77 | 34.23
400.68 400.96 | 28.62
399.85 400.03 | 32.36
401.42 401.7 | 31.63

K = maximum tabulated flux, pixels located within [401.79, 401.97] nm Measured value 31.36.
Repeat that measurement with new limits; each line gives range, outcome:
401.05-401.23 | 32.04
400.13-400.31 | 30.83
